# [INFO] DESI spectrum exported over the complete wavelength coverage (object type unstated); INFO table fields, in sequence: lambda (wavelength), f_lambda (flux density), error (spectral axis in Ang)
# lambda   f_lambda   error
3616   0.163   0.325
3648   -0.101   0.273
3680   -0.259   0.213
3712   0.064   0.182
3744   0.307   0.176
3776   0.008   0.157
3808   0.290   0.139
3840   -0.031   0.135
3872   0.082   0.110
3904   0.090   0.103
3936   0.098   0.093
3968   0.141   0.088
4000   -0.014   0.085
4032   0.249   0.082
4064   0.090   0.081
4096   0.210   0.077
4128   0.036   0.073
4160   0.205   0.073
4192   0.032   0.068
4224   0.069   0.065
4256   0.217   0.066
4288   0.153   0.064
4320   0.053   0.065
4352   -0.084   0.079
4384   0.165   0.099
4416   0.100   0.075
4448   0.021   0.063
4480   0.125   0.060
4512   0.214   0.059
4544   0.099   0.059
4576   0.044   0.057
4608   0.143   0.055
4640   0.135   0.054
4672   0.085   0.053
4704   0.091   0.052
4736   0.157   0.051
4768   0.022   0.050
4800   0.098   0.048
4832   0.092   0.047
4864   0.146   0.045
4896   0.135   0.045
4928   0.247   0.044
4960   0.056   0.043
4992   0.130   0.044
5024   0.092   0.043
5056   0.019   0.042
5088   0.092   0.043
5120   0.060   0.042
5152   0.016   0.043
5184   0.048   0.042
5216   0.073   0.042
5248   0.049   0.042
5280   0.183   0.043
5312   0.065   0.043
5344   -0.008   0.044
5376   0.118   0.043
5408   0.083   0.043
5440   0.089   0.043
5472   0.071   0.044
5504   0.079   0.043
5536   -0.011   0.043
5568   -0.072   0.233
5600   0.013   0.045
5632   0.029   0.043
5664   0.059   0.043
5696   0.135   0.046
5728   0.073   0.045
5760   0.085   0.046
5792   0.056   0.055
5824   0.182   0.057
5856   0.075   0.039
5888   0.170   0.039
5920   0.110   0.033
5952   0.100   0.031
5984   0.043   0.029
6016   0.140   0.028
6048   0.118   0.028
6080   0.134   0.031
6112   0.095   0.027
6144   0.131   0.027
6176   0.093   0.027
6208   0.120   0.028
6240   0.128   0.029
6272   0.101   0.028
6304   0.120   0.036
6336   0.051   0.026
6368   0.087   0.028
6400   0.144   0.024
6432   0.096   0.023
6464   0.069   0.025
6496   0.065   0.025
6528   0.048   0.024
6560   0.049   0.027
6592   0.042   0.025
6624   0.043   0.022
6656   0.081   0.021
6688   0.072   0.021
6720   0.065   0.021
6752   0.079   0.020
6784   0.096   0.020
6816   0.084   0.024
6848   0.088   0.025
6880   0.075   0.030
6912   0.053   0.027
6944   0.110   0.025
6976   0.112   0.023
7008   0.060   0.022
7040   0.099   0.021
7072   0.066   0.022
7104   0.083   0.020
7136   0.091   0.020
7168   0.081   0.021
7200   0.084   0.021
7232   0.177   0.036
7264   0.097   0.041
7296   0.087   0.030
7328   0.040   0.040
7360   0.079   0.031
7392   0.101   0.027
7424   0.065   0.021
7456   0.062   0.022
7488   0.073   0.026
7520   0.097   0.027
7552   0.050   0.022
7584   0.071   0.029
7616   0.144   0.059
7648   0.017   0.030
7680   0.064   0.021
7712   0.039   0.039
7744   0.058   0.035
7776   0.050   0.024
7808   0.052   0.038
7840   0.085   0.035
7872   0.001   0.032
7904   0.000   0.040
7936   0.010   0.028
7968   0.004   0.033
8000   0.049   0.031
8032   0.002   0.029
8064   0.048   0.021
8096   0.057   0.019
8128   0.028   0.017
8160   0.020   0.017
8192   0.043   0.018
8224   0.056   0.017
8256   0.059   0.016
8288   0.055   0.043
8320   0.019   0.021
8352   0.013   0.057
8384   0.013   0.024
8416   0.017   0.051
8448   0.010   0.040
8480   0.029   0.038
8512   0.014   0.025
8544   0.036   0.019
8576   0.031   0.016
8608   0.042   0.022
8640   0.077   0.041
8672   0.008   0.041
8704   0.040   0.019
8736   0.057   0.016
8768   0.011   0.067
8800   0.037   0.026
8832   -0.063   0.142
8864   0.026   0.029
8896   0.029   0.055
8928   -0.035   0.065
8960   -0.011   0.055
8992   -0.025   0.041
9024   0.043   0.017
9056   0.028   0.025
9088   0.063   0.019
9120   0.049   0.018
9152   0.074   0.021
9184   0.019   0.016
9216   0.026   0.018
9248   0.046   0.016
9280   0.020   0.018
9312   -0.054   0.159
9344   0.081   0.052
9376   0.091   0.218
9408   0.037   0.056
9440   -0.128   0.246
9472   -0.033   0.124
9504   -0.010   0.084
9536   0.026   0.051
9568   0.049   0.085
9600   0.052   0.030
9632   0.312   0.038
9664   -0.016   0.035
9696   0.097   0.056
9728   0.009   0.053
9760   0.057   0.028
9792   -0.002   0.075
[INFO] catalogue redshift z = 1.58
